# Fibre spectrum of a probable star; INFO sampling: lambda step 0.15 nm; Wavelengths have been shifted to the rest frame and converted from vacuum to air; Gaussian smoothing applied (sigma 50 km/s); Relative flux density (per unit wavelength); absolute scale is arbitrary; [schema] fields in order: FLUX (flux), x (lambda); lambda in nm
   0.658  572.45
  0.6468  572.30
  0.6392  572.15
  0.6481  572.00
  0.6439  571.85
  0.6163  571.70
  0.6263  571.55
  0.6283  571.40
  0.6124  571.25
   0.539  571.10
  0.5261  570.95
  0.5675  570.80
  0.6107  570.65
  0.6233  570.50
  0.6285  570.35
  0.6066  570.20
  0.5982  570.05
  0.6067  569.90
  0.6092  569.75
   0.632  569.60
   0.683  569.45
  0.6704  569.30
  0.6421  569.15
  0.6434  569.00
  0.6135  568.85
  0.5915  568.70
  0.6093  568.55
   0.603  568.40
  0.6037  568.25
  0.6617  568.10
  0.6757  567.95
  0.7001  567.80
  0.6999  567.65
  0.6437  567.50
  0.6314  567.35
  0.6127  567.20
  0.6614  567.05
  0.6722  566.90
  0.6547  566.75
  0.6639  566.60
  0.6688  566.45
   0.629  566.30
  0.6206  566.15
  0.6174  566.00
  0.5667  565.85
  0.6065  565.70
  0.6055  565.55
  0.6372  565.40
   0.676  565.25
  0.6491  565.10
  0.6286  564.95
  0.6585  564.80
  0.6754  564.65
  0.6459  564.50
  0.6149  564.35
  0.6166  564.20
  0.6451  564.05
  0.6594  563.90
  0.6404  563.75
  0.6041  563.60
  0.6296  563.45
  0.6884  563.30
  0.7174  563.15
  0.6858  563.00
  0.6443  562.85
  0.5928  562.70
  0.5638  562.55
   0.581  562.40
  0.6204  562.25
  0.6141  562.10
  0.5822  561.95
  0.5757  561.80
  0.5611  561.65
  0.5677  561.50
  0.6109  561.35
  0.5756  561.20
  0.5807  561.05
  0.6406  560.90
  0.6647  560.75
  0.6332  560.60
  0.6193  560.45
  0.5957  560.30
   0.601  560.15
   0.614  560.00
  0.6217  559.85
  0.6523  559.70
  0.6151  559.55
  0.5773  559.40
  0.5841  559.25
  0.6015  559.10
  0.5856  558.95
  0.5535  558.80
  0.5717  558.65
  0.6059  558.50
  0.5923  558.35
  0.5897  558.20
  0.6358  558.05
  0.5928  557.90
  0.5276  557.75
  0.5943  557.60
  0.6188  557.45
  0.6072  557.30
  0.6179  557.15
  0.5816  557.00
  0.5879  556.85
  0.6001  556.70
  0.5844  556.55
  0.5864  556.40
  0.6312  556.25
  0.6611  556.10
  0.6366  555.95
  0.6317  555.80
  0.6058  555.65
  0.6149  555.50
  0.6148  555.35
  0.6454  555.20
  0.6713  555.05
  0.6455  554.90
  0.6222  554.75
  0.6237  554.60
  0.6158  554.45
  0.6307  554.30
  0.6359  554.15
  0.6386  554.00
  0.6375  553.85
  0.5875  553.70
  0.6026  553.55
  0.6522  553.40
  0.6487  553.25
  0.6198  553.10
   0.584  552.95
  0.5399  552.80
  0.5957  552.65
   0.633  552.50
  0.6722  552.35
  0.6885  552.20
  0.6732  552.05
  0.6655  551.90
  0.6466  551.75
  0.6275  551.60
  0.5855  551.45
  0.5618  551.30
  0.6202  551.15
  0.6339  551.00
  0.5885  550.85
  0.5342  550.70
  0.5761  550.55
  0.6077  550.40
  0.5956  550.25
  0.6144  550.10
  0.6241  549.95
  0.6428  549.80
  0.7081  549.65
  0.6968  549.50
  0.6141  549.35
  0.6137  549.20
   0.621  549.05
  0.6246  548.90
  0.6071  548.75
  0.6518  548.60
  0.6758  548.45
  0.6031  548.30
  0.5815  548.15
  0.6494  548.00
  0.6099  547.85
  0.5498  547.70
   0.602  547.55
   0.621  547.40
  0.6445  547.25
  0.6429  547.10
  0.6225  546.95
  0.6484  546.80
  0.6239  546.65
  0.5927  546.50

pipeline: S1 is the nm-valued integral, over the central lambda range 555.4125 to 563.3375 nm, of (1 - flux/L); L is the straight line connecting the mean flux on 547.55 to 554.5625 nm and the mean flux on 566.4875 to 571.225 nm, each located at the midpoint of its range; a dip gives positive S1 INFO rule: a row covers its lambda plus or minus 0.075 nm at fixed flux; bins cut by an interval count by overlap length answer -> 0.22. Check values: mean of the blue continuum 0.621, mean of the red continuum 0.629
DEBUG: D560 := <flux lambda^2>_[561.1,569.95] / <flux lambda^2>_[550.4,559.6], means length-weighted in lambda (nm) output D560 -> 1.07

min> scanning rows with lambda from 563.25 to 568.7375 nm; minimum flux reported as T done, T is 0.5667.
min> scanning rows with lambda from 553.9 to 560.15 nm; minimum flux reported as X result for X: 0.5276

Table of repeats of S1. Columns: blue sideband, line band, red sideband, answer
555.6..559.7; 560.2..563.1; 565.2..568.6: 0.050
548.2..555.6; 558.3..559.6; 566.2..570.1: 0.093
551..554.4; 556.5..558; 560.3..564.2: 0.073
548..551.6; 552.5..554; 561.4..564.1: 0.019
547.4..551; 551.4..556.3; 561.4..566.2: -0.081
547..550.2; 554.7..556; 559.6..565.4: -0.011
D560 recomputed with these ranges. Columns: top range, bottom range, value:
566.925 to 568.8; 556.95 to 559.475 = 1.12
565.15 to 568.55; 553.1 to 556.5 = 1.06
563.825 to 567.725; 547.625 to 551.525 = 1.10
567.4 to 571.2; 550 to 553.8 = 1.08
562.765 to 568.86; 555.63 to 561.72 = 1.09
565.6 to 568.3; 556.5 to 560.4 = 1.11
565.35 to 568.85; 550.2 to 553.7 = 1.09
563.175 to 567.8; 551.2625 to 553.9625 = 1.08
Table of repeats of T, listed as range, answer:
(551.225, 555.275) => 0.5399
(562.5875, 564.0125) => 0.5928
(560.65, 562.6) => 0.5611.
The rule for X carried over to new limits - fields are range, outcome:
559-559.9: 0.5773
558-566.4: 0.5535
